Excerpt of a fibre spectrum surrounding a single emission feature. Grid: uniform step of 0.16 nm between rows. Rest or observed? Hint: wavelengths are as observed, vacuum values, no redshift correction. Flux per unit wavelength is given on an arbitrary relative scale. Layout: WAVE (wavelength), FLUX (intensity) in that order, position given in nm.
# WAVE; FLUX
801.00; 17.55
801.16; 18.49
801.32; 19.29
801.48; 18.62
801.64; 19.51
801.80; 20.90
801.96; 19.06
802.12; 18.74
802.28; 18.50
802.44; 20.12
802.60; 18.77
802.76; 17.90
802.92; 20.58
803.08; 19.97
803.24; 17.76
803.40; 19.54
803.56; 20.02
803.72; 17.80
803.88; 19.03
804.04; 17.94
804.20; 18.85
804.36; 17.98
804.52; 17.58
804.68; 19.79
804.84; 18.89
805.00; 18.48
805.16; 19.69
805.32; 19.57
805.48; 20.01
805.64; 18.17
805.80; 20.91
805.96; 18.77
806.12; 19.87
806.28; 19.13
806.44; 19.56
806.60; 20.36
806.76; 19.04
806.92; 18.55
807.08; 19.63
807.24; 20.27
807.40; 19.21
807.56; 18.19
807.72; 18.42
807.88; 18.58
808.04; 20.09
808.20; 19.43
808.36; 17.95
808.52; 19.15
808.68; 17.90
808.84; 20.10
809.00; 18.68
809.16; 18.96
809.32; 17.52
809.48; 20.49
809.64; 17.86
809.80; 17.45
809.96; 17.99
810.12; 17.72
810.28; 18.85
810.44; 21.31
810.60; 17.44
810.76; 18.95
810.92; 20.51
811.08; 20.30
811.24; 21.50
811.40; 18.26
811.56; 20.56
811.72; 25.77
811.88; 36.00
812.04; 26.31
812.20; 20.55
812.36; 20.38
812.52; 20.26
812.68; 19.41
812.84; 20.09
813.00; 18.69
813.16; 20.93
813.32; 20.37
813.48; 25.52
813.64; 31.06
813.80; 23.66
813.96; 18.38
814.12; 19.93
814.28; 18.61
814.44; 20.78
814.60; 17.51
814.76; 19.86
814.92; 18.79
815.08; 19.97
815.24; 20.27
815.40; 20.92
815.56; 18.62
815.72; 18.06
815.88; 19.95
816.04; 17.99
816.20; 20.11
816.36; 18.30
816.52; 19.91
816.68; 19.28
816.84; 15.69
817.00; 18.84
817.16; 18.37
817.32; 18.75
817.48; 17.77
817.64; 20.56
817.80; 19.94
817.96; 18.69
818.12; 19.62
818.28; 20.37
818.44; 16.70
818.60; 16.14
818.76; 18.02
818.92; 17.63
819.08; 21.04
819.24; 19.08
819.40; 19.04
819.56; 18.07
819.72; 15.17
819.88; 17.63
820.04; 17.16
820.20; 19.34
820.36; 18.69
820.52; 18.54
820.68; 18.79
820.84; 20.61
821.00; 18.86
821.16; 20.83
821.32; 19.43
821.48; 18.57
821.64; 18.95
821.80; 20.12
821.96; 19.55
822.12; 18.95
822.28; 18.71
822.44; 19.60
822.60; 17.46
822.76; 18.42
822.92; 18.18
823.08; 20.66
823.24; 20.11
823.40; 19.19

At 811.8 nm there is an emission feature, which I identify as [S II]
